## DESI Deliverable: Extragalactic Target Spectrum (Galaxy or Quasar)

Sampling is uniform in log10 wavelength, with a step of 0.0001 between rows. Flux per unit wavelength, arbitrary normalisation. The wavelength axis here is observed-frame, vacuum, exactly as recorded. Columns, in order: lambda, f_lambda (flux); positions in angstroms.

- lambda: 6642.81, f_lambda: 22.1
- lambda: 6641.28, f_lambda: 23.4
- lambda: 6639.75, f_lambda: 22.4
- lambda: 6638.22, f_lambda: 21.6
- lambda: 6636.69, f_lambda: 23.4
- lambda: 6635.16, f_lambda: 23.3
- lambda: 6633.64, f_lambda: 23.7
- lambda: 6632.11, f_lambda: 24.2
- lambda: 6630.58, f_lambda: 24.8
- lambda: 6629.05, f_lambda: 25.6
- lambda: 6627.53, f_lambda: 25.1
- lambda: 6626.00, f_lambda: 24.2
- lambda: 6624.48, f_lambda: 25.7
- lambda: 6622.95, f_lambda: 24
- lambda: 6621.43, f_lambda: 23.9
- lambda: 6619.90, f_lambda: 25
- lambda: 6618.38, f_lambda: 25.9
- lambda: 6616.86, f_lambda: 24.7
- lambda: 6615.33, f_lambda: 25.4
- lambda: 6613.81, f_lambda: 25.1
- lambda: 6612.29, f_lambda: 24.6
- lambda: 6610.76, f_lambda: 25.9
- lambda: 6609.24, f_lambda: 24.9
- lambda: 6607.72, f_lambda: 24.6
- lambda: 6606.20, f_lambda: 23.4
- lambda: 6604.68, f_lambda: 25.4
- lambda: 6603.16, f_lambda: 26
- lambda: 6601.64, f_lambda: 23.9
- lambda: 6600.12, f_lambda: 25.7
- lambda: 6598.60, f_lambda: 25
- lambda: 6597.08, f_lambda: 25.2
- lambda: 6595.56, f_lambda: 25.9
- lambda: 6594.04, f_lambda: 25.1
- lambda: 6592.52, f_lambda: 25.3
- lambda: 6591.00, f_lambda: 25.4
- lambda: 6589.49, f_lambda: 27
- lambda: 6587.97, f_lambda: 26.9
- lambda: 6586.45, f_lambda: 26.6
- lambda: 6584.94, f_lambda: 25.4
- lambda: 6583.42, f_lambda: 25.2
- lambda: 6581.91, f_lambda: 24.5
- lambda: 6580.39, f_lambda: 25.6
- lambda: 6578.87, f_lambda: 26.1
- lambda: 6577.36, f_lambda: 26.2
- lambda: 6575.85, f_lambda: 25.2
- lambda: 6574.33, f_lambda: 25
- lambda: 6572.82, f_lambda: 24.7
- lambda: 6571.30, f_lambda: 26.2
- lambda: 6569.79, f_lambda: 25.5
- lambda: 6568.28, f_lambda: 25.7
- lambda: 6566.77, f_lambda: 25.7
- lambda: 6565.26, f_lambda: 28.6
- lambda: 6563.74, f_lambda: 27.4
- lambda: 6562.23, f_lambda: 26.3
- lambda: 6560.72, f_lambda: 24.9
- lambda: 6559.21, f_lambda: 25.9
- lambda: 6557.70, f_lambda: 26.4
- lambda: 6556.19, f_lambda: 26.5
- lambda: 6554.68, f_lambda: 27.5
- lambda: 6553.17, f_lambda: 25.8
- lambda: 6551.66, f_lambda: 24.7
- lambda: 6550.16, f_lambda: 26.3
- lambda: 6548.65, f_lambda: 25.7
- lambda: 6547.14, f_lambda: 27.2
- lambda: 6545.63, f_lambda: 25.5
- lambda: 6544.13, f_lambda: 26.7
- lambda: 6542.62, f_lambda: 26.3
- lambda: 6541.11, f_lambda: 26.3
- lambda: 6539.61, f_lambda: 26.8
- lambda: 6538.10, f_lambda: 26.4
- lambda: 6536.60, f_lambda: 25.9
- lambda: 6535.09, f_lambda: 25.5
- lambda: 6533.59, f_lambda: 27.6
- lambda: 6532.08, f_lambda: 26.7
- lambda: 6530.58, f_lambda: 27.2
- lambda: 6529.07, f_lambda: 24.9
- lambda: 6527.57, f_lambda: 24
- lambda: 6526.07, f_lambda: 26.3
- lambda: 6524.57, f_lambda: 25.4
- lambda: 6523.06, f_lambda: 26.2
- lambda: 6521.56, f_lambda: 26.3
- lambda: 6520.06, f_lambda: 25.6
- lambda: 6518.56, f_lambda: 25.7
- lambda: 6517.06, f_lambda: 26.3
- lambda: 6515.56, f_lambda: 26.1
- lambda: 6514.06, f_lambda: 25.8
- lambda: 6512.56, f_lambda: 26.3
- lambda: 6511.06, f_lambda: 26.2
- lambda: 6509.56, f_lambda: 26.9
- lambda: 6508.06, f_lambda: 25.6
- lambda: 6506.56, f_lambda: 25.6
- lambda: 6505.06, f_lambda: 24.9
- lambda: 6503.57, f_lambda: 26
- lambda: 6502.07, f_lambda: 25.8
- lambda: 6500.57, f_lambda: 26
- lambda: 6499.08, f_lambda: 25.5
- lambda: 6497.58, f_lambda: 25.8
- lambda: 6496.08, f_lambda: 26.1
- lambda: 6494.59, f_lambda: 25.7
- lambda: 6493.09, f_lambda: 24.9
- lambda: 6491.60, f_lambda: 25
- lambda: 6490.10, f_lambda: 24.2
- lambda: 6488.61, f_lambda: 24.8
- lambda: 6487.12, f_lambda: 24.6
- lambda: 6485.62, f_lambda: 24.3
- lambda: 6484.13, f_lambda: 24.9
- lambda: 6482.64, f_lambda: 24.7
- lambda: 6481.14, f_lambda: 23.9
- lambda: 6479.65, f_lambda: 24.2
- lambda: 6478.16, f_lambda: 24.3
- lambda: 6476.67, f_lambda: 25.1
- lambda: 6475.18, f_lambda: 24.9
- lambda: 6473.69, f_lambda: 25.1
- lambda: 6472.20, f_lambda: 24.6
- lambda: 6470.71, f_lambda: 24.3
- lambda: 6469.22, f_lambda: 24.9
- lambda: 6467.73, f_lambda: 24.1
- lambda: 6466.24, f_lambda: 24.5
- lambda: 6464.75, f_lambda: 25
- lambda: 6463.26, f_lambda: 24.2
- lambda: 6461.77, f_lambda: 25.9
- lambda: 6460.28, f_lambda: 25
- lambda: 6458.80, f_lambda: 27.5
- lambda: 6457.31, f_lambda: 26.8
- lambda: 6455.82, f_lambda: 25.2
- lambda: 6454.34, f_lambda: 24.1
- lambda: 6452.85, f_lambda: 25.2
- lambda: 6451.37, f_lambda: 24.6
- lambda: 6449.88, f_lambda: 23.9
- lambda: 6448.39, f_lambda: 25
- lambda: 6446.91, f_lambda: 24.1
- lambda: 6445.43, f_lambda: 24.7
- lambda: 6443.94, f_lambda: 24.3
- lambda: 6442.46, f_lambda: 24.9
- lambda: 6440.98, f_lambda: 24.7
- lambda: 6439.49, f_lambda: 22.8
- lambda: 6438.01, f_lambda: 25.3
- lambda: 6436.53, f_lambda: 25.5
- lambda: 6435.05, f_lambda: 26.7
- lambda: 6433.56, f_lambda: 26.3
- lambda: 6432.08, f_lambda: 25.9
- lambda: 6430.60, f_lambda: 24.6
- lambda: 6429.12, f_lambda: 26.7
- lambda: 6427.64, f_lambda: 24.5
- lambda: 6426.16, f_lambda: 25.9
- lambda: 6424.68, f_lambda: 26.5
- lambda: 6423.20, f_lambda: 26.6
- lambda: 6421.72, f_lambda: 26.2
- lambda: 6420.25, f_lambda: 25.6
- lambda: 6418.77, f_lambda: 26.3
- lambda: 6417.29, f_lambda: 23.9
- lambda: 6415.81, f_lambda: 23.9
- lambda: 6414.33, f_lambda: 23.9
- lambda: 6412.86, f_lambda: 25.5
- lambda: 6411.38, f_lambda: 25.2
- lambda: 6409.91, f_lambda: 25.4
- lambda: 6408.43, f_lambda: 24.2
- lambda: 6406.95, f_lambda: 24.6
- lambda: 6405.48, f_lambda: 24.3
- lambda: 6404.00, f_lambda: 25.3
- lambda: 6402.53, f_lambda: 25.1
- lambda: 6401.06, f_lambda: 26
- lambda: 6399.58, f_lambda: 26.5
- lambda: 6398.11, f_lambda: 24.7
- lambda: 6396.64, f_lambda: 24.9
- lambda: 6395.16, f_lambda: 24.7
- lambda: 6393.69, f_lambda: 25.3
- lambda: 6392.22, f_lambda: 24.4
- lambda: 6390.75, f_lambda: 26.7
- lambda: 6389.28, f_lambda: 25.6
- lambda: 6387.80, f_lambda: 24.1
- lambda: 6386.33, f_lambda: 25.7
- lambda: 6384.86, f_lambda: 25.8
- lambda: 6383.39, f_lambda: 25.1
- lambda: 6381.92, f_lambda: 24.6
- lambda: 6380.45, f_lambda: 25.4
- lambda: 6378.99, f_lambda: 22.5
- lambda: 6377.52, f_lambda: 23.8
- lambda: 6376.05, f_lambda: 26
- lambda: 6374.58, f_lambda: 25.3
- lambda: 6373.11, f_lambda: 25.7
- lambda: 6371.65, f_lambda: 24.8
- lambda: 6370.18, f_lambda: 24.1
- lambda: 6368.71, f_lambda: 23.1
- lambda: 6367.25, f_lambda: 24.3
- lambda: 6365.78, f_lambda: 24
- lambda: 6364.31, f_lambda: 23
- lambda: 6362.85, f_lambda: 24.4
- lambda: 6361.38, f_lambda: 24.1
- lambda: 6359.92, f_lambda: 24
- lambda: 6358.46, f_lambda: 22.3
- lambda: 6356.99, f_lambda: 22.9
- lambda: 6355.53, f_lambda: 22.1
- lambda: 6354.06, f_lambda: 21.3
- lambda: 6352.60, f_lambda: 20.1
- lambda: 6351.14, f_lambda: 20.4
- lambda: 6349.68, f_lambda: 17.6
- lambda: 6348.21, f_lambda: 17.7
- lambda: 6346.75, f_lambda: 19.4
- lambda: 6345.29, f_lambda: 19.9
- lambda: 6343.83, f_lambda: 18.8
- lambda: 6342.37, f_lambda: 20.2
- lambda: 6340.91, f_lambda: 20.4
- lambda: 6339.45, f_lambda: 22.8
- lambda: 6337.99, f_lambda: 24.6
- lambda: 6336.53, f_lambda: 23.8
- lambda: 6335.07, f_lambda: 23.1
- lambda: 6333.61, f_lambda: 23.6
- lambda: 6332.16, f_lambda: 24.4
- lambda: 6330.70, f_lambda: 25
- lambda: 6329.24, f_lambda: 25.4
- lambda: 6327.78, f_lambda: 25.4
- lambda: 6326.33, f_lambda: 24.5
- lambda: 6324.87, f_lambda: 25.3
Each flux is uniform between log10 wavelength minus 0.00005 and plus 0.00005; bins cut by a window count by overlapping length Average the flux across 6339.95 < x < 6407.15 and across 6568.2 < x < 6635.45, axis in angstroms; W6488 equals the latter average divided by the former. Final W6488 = 1.07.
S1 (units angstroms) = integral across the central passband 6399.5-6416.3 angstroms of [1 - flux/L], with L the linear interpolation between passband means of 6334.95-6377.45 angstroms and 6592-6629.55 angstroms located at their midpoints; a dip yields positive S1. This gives -1.5 angstroms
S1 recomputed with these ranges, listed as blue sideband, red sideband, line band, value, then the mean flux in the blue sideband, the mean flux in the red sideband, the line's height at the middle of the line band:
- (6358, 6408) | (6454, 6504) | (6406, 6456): -0.4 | 24.7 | 25.1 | 24.9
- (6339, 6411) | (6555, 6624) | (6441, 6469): -0.7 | 23.6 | 25.5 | 24.3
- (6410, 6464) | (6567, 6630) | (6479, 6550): -1.3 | 25.2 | 25.3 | 25.3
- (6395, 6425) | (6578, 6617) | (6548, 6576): -0.8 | 25.2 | 25.3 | 25.3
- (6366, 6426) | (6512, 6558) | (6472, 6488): 0.7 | 25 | 26.1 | 25.7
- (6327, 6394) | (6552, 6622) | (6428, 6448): -0.8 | 23.3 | 25.6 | 24.1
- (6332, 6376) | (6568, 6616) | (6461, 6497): -1.2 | 22.4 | 25.4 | 24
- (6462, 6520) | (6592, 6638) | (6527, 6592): -2.8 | 25.2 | 24.8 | 25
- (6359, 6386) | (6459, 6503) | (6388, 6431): -1.1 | 24.5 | 24.9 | 24.6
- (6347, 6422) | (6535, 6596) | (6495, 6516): -0.4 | 24.1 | 26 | 25.4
